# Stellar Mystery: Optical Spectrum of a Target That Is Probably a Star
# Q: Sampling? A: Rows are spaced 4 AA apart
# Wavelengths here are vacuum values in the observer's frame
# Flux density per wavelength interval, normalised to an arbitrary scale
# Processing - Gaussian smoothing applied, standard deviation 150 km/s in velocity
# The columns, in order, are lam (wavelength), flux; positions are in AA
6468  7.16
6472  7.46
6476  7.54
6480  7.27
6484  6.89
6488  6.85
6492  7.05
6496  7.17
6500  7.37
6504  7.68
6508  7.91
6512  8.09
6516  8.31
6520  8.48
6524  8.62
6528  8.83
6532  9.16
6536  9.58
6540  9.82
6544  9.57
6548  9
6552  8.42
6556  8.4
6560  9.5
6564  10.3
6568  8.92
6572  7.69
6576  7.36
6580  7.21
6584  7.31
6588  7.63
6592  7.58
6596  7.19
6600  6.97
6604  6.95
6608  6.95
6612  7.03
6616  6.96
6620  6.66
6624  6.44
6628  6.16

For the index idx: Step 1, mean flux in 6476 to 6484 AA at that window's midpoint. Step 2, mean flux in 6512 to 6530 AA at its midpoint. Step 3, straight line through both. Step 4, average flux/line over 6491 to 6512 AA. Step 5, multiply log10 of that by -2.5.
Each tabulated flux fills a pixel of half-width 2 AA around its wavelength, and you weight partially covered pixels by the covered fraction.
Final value 0.06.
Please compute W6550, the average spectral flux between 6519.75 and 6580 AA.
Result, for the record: 8.87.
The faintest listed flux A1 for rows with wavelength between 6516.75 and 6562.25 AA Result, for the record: 8.4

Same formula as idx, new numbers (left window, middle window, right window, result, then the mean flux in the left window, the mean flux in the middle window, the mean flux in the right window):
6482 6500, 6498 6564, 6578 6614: -0.22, 7.03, 8.72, 7.2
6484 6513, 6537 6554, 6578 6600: -0.24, 7.39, 9.22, 7.35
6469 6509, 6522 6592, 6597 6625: -0.22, 7.3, 8.63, 6.88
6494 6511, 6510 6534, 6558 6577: -0.08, 7.57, 8.58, 8.83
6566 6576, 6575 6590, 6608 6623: 0.06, 8.12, 7.38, 6.86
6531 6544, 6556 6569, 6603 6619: -0.09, 9.56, 9.44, 6.95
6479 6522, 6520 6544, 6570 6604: -0.22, 7.56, 9.17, 7.34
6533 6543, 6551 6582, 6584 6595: 0.00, 9.63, 8.48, 7.51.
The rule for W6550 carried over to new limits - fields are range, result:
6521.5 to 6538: 9.03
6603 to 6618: 6.97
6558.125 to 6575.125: 8.98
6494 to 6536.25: 8.24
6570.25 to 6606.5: 7.31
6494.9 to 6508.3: 7.51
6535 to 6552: 9.36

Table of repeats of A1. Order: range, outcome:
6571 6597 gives 7.19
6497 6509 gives 7.37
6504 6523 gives 7.68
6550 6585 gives 7.21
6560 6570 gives 8.92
